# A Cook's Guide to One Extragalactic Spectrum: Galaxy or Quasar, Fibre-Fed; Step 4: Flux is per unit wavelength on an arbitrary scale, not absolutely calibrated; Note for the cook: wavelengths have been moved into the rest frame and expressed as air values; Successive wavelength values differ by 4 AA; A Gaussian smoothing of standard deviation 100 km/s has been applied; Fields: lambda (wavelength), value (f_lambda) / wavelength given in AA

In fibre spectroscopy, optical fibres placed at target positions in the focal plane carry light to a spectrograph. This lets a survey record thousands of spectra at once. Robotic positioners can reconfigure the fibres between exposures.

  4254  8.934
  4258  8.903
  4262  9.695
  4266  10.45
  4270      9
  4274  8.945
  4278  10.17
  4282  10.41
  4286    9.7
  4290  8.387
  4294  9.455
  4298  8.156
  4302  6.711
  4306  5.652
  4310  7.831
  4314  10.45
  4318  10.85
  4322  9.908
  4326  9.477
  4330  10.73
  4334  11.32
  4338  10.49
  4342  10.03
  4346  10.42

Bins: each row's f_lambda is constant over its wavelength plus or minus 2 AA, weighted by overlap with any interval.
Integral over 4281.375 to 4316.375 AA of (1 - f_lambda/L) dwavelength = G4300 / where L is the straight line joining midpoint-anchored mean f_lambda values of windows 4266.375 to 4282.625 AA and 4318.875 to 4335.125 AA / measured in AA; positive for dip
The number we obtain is 5.20 AA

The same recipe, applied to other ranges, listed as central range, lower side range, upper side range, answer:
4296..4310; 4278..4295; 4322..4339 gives 4.1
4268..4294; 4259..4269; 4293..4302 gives -1.2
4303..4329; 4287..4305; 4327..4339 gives 1.6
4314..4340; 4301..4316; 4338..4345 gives -3.9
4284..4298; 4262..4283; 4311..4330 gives 1.2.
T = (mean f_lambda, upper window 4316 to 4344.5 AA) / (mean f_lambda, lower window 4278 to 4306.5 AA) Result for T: 1.2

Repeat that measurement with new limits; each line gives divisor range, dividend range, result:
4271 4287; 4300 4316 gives 0.78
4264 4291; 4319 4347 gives 1.08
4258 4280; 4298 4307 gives 0.70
